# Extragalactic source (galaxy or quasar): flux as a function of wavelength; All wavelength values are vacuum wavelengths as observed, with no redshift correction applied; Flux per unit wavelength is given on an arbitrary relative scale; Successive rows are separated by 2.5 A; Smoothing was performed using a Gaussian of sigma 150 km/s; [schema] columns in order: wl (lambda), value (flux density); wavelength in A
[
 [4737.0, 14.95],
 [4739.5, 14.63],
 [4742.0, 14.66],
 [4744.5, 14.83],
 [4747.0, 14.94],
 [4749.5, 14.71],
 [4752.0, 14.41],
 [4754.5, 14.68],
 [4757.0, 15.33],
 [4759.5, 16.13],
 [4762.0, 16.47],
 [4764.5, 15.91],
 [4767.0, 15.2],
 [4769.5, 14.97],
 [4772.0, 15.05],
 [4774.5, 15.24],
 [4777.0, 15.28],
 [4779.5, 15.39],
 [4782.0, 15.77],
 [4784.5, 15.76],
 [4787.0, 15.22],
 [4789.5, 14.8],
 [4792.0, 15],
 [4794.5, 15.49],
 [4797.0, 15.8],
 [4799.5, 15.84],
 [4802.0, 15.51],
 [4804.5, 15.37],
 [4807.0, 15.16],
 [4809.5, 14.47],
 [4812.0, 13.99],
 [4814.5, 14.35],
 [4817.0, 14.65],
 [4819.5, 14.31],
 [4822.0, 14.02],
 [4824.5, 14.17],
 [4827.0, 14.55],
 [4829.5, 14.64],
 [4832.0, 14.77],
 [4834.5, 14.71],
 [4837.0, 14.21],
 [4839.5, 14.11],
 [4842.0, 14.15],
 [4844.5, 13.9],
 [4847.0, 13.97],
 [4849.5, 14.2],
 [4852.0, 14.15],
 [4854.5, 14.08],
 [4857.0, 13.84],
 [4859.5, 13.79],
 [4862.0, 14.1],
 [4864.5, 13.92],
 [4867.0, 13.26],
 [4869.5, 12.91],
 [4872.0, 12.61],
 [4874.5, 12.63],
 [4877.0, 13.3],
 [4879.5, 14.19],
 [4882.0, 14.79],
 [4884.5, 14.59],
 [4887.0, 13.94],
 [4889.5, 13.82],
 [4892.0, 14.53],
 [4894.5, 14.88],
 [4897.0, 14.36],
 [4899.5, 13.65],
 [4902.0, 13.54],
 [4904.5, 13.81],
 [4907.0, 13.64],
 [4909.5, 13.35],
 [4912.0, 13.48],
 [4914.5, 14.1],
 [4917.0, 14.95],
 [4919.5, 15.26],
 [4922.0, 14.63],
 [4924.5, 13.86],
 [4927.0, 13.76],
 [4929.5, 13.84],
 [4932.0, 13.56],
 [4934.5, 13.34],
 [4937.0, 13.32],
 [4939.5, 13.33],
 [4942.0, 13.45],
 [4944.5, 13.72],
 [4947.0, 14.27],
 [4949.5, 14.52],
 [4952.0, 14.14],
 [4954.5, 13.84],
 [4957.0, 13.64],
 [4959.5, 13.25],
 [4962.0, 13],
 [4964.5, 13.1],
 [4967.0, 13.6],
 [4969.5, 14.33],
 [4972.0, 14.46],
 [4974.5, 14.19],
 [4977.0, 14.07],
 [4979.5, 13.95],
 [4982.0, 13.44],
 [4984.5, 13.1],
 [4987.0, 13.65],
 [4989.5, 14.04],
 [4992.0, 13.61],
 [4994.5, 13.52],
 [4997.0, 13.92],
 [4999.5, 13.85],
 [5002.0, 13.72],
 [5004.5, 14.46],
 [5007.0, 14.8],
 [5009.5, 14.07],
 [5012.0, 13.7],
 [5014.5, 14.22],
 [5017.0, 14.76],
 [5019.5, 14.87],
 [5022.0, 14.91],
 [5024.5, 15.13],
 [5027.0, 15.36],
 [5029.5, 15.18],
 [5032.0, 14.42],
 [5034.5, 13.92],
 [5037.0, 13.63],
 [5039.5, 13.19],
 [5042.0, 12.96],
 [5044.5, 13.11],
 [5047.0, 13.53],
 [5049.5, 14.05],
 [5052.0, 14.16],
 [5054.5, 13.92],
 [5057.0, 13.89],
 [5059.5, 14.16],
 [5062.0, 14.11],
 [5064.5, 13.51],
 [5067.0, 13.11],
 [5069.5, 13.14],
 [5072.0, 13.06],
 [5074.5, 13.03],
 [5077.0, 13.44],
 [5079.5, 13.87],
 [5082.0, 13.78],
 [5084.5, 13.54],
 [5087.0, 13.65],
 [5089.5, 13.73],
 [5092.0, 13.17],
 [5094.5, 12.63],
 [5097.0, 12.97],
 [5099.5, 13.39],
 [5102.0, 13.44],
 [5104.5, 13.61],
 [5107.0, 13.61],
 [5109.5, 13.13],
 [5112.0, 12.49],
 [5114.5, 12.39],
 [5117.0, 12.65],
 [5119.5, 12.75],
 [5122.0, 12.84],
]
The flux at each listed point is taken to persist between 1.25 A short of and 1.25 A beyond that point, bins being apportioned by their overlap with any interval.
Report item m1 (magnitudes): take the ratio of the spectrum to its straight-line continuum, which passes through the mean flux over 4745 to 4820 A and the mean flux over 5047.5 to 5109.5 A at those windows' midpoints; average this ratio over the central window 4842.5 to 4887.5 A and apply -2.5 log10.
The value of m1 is 0.07 mag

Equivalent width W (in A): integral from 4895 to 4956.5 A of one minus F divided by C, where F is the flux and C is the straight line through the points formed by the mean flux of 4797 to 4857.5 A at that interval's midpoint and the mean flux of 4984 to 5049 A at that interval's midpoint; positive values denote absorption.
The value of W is 1.6 A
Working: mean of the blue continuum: 14.5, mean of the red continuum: 14.1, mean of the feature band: 13.9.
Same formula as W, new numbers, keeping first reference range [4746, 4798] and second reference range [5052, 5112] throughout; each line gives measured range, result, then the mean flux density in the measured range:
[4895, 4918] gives 1.0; 13.9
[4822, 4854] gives 1.4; 14.3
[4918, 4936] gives 0.4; 14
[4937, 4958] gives 0.6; 13.8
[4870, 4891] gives 1.4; 13.7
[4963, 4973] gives 0.2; 13.8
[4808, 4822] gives 0.7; 14.3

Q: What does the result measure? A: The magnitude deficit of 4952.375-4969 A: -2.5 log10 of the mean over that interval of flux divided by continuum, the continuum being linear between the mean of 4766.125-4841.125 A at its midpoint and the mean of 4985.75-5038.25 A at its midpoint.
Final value 0.07 mag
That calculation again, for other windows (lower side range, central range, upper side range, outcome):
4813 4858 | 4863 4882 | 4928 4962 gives 0.06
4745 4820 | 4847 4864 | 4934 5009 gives 0.05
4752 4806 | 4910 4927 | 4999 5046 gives 0.03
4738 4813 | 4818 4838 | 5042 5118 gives 0.03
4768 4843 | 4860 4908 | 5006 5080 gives 0.06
